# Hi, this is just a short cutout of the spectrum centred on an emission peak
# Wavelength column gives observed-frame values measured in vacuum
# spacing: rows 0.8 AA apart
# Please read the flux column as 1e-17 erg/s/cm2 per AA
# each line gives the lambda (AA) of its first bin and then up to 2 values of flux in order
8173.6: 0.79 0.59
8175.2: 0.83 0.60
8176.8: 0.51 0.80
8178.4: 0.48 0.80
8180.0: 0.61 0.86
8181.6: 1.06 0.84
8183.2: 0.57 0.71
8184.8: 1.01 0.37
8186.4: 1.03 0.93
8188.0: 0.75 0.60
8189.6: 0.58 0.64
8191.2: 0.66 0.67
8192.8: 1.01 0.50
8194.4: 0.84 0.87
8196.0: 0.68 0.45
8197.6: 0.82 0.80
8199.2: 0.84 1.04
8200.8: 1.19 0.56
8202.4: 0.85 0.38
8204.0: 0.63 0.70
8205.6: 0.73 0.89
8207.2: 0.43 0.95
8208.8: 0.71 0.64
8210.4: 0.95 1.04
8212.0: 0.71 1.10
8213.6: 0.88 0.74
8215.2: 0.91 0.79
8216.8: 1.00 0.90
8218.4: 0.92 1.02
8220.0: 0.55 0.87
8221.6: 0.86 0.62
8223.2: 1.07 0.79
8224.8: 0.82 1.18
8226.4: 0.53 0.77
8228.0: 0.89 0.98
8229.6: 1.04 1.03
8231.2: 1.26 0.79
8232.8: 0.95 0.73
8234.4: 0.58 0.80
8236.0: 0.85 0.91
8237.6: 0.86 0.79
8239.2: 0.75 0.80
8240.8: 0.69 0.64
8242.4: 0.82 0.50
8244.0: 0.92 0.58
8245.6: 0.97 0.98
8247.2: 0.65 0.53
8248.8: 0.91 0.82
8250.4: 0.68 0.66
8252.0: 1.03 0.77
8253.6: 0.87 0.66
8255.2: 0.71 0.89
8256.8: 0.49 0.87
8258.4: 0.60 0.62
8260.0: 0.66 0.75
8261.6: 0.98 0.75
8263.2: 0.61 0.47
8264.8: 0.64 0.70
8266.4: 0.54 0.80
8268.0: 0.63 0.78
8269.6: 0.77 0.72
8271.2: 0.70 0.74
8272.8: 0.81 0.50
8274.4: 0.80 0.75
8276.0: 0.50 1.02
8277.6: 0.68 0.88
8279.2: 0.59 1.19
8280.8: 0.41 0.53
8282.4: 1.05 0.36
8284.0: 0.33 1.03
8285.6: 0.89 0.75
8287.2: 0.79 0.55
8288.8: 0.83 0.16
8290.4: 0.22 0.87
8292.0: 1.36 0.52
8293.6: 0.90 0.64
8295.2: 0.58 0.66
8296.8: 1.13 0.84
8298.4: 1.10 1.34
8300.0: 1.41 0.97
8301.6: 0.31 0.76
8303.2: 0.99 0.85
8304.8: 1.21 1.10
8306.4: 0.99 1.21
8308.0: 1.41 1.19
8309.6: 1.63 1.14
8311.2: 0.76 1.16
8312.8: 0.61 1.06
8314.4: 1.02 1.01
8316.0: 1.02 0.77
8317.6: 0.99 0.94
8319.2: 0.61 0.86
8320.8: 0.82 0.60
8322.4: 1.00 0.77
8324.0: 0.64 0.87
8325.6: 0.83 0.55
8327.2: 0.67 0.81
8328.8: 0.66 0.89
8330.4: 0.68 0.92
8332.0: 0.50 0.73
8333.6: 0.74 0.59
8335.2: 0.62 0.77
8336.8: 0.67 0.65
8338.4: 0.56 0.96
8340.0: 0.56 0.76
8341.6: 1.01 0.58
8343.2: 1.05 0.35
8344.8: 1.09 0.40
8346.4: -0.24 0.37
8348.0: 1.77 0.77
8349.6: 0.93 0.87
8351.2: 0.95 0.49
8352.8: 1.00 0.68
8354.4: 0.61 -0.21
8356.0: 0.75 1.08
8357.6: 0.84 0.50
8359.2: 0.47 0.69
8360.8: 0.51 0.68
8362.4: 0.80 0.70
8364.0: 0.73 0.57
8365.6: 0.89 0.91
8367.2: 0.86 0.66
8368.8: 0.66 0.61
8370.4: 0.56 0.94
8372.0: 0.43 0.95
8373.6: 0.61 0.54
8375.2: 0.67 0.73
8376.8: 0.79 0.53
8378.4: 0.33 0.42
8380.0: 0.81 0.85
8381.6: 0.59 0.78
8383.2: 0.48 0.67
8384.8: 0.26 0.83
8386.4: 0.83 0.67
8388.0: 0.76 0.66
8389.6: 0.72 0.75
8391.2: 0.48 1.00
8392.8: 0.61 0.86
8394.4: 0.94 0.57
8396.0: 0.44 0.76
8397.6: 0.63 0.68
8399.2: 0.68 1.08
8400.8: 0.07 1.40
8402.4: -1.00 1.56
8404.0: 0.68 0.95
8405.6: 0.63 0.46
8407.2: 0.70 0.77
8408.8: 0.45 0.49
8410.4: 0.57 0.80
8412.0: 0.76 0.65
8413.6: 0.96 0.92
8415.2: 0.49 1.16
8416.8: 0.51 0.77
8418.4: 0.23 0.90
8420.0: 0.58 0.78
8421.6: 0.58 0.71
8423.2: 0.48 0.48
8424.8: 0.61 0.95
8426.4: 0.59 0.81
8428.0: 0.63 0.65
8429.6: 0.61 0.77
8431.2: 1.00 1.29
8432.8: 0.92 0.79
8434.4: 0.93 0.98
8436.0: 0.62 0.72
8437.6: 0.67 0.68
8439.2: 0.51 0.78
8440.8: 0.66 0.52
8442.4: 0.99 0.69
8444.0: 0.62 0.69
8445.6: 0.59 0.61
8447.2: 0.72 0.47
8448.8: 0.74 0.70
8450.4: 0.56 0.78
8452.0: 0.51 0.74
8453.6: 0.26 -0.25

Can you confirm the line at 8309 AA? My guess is [O III]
